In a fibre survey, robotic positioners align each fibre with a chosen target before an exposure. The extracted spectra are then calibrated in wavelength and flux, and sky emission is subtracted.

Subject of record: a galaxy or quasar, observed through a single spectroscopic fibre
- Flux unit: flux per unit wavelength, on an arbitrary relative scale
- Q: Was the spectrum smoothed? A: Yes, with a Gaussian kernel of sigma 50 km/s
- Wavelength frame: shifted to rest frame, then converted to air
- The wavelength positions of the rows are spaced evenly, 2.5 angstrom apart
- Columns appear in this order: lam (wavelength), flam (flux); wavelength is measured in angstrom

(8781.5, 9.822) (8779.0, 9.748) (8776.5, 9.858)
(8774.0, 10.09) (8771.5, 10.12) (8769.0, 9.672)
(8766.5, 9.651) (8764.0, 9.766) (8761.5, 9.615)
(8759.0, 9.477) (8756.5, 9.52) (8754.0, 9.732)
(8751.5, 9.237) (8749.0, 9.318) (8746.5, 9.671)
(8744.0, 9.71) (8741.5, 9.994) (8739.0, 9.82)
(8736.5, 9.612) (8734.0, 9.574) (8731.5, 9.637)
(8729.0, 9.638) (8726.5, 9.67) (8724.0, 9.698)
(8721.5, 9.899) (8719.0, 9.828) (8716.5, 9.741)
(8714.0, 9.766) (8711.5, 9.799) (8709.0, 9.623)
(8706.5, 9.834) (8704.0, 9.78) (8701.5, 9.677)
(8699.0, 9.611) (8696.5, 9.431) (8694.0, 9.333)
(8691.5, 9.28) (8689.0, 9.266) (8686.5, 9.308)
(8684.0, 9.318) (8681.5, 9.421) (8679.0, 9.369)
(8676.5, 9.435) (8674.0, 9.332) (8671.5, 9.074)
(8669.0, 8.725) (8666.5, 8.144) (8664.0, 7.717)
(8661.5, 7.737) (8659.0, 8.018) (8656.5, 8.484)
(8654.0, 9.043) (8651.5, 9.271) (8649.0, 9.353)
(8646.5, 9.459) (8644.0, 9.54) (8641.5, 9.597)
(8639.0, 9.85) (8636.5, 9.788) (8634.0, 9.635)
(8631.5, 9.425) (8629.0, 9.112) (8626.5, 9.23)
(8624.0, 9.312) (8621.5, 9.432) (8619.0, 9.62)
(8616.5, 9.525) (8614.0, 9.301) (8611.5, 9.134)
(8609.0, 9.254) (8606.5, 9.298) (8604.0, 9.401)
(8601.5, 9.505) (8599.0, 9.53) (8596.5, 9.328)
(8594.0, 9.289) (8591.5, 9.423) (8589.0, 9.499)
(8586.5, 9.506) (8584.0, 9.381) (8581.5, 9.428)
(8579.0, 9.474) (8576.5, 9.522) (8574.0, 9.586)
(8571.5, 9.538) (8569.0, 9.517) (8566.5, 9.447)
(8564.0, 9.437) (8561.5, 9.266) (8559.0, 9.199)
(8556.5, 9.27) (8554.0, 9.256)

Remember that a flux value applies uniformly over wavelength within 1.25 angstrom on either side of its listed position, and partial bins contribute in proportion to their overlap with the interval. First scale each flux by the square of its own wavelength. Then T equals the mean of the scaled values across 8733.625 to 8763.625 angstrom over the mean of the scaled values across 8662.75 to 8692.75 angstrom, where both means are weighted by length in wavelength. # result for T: 1.08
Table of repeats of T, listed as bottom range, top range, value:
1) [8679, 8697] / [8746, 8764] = 1.04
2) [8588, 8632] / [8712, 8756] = 1.06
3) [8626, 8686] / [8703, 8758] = 1.08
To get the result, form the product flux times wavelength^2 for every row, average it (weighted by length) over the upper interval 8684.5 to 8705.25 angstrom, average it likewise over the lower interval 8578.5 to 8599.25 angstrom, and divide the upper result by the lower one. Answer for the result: 1.03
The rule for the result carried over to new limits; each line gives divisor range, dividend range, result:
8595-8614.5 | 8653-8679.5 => 0.94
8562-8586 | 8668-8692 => 1.00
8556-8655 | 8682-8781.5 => 1.05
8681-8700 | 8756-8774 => 1.06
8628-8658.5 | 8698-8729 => 1.06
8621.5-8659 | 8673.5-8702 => 1.02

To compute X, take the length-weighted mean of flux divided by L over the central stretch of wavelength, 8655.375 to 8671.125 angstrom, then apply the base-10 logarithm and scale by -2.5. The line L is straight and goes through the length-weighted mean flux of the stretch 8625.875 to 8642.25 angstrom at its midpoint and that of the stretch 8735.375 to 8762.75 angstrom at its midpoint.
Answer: 0.17 mag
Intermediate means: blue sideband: 9.53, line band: 8.19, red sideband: 9.61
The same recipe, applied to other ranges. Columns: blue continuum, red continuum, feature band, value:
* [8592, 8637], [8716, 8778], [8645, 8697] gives 0.065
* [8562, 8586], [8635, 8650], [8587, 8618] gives 0.017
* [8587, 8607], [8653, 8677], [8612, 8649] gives -0.058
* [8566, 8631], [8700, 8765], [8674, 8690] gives 0.026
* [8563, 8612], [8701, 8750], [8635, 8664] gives 0.059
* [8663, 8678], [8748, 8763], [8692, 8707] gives -0.067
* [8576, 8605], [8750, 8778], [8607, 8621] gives 0.012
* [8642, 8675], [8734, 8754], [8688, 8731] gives -0.041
